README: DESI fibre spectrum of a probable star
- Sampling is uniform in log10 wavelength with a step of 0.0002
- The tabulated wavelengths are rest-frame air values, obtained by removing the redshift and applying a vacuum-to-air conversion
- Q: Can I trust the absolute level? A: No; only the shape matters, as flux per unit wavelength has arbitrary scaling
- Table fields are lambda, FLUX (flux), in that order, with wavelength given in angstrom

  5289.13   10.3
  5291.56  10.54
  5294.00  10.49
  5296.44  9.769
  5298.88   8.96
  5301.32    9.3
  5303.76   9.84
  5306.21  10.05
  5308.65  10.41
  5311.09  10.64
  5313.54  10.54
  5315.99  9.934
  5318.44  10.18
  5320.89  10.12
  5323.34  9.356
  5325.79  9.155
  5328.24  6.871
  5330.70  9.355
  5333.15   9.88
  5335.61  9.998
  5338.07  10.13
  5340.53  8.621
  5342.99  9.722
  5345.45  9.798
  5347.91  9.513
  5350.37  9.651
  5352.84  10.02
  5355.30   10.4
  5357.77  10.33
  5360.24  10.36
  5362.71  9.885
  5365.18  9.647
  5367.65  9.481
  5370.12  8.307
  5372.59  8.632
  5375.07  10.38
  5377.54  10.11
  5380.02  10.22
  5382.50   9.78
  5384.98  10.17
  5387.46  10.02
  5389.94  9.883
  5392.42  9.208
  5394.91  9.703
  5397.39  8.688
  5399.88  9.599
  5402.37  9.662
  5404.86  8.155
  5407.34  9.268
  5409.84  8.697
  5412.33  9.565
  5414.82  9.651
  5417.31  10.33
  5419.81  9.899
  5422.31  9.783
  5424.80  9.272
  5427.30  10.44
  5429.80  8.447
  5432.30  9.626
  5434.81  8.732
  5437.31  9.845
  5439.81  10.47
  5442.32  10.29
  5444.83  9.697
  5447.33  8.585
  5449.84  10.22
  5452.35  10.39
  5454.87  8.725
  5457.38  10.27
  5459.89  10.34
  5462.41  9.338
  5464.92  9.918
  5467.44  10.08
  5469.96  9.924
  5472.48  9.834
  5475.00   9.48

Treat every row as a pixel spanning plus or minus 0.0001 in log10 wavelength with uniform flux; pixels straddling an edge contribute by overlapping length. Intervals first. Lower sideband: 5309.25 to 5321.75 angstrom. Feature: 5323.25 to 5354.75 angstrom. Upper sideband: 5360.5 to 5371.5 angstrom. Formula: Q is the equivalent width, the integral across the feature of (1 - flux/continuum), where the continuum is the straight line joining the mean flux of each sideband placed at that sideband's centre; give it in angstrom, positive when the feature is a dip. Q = 1.5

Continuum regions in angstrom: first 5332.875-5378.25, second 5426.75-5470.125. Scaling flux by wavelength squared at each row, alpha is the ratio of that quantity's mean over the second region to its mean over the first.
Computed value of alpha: 1.04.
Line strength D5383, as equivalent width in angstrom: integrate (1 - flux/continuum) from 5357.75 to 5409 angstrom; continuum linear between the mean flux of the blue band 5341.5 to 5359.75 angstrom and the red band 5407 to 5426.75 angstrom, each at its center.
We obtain 1.0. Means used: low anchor 9.92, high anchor 9.6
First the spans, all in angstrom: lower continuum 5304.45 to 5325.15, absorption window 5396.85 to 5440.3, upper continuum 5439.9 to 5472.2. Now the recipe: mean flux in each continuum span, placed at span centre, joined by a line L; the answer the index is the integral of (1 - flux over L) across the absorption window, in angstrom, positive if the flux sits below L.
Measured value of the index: 2.0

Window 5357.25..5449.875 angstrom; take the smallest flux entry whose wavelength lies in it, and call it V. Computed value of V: 8.155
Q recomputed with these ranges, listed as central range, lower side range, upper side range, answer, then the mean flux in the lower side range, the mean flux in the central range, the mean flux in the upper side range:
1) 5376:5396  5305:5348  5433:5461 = -0.34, 9.69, 9.9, 9.77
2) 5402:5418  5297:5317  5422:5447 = 0.67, 9.95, 9.28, 9.62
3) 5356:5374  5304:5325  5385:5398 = 0.42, 10.1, 9.55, 9.61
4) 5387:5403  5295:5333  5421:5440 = 0.09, 9.64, 9.51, 9.53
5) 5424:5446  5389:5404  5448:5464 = 0.07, 9.41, 9.65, 9.83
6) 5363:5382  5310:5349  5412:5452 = 0.16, 9.61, 9.57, 9.7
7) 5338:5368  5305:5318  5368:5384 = 0.08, 10.3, 9.81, 9.58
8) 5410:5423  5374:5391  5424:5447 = 0.04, 10.1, 9.75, 9.61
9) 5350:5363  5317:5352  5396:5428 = -0.96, 9.46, 10.1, 9.45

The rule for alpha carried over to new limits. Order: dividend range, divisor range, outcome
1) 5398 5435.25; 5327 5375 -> 1.01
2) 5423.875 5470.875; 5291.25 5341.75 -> 1.05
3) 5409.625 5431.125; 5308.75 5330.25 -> 1.04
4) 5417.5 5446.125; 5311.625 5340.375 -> 1.05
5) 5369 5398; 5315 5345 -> 1.04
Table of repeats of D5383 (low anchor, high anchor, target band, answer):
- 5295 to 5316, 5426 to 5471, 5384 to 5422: 1.2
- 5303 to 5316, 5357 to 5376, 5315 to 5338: 1.4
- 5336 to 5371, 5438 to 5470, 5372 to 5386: -0.3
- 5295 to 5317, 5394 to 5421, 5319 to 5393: 0.1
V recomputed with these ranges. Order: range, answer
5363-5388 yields 8.307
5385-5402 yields 8.688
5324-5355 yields 6.871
